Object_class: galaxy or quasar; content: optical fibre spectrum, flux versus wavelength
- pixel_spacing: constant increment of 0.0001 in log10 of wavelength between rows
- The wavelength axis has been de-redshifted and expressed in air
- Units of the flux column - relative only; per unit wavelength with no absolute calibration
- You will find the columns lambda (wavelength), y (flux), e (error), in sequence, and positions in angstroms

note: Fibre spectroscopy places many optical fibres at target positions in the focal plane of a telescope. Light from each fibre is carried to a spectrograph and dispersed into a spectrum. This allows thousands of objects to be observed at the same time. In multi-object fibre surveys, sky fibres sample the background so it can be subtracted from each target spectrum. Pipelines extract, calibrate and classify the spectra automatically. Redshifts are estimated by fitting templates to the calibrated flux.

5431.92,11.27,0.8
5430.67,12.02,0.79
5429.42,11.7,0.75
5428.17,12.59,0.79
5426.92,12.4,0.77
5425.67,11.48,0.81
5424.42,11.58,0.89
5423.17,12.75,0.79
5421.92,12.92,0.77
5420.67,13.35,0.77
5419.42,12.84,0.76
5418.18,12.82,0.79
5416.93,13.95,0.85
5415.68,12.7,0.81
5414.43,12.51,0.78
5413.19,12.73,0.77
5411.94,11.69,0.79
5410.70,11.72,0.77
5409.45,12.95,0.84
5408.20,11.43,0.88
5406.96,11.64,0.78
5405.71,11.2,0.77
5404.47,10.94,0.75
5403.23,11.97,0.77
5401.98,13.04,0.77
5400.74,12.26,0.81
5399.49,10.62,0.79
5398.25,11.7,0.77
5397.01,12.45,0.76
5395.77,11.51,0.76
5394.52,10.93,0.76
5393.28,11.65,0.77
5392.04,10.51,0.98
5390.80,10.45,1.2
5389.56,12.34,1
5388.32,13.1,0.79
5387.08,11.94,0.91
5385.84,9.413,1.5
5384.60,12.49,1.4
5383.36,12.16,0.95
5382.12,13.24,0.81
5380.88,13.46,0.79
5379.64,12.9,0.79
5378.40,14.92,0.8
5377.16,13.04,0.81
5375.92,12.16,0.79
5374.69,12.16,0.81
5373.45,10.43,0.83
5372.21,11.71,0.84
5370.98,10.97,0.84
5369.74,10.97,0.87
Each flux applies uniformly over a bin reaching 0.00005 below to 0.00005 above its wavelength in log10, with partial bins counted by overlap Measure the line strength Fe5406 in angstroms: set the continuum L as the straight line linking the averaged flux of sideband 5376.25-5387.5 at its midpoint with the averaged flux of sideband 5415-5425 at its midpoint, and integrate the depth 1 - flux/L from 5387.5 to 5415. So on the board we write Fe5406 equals 2.0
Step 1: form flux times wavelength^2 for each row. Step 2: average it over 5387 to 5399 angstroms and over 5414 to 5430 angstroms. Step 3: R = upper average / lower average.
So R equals 1.1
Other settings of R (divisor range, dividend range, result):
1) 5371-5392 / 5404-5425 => 1.03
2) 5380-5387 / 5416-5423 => 1.09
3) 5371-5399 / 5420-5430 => 1.04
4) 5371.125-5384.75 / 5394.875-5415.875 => 0.96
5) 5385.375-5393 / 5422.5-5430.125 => 1.08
